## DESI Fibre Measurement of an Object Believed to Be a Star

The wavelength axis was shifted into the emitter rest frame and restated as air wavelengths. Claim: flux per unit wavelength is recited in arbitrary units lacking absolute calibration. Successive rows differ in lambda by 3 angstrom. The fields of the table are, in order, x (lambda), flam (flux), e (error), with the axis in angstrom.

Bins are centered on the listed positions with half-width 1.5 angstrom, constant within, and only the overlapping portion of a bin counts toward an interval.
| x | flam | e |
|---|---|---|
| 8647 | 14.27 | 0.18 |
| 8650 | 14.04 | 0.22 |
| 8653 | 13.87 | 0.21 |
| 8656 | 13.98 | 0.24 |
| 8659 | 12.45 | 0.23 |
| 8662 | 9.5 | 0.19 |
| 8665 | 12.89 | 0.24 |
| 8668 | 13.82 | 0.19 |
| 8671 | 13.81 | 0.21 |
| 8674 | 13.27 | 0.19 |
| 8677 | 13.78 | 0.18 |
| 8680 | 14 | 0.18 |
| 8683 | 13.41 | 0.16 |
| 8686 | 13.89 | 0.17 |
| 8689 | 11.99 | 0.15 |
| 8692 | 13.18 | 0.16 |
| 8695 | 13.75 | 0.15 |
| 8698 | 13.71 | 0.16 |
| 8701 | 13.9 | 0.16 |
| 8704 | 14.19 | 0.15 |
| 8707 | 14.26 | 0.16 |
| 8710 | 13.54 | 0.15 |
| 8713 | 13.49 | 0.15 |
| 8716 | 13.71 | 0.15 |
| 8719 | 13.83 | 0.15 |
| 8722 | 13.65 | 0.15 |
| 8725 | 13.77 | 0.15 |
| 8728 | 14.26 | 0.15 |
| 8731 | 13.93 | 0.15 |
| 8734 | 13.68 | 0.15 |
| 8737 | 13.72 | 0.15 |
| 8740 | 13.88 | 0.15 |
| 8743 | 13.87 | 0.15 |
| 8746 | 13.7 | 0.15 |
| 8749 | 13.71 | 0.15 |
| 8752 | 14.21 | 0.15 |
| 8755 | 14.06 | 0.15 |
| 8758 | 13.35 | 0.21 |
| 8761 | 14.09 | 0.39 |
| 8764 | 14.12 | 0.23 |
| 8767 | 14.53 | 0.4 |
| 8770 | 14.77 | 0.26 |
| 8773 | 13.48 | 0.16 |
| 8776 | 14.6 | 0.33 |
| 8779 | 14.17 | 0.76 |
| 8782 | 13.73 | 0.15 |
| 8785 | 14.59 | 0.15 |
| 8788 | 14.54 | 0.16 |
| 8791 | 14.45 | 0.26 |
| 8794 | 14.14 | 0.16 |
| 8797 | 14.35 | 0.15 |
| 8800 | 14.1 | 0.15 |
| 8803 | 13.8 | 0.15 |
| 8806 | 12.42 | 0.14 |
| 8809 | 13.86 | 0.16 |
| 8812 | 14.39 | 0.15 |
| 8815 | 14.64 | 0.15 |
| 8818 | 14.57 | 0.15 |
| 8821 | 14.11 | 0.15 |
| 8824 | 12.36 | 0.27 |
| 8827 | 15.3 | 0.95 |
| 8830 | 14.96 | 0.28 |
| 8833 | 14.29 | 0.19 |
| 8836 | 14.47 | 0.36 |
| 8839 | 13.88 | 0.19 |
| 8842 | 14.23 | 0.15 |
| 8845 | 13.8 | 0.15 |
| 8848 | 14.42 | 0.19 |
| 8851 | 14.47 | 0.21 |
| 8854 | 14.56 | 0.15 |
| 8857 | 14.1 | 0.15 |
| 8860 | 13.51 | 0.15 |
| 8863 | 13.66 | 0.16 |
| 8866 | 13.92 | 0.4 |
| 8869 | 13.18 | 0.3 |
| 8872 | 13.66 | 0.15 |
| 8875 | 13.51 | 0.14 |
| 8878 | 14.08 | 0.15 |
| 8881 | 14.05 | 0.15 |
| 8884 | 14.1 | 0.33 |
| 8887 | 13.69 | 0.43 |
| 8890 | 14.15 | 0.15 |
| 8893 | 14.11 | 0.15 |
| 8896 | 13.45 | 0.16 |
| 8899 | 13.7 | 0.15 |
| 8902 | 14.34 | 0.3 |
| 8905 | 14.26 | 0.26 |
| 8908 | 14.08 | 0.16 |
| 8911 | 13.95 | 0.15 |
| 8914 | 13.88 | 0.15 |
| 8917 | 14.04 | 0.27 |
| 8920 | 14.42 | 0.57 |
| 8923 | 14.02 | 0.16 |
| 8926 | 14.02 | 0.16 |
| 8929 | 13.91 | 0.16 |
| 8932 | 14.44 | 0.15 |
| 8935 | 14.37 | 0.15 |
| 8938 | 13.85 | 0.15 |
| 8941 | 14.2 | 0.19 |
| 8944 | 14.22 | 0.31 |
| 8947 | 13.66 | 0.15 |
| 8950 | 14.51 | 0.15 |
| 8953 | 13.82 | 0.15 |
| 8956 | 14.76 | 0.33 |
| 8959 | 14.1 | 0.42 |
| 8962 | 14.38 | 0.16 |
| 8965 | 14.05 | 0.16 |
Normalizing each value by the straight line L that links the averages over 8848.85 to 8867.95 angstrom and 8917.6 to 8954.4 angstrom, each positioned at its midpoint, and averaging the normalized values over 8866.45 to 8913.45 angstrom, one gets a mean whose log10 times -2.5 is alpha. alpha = 0.01 mag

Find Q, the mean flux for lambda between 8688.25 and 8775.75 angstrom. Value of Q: 13.8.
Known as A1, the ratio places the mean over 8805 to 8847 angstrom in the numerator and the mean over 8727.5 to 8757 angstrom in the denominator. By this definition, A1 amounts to 1.02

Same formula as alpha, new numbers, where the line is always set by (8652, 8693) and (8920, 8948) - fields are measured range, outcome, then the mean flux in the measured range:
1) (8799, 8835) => -0.03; 14.1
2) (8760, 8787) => -0.06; 14.2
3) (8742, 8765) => -0.04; 13.9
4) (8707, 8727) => -0.04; 13.7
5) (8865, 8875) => 0.02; 13.6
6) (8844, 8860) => -0.03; 14.2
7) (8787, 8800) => -0.06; 14.3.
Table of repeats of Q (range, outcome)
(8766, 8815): 14.1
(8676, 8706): 13.6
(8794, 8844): 14.1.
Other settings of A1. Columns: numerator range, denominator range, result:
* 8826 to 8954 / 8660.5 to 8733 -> 1.04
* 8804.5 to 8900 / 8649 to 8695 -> 1.06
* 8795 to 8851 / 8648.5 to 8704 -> 1.06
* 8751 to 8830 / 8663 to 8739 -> 1.04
